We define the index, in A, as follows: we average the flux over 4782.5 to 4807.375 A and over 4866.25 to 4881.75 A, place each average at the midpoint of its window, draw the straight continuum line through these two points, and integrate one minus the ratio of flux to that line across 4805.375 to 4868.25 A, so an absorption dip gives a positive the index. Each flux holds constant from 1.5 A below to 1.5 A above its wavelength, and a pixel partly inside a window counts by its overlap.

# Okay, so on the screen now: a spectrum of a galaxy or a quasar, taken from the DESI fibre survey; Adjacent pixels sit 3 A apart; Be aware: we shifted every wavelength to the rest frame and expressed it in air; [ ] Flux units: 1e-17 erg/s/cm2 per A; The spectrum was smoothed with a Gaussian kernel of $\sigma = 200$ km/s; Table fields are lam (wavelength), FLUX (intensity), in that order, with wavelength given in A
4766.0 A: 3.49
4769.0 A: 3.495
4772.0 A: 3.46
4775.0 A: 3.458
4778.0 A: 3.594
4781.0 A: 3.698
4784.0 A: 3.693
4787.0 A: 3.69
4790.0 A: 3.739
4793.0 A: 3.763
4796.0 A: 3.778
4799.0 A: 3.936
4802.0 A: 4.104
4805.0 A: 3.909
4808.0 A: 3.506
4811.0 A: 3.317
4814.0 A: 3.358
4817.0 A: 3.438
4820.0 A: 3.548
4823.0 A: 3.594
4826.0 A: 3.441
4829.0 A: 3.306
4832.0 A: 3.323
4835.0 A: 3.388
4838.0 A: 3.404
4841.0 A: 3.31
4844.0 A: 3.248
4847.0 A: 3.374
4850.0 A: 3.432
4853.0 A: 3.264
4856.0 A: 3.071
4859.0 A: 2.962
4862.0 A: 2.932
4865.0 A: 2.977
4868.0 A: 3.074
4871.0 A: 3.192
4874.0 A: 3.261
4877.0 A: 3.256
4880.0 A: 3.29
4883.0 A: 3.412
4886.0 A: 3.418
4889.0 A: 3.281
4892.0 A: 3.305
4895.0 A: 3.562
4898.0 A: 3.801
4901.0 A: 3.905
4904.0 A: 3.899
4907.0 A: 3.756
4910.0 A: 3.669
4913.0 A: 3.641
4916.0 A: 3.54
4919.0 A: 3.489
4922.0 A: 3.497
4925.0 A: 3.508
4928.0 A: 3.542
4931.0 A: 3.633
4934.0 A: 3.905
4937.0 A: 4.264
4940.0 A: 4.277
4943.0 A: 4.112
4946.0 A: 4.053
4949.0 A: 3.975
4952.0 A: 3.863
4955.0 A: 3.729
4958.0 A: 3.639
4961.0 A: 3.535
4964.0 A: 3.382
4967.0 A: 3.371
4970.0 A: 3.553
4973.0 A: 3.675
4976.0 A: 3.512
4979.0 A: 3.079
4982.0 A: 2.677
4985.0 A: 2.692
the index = 3.31 A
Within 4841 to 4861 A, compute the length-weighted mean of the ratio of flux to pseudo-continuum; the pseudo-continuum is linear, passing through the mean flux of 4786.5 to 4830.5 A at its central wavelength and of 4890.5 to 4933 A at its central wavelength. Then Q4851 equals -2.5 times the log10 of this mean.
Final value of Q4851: 0.13 mag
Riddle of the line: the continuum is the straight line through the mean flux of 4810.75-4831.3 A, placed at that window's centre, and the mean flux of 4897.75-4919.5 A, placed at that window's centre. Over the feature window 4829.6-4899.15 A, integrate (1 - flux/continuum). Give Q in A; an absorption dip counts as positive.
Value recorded 5.66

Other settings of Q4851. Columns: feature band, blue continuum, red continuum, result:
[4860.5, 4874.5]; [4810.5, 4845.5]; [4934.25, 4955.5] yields 0.18 mag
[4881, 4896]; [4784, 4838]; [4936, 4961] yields 0.12 mag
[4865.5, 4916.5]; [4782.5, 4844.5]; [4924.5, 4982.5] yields 0.05 mag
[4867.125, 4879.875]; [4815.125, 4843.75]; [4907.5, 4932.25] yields 0.09 mag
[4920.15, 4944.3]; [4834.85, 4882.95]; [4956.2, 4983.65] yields -0.15 mag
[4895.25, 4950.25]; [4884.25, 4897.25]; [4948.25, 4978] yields -0.09 mag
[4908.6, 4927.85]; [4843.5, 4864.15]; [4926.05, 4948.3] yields 0.07 mag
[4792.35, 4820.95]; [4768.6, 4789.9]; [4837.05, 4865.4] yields -0.07 mag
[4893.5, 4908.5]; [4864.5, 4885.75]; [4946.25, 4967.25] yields -0.12 mag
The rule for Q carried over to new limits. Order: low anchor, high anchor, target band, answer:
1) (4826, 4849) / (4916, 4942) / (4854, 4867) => 1.7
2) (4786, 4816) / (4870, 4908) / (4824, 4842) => 1.3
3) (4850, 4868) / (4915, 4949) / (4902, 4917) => -0.5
